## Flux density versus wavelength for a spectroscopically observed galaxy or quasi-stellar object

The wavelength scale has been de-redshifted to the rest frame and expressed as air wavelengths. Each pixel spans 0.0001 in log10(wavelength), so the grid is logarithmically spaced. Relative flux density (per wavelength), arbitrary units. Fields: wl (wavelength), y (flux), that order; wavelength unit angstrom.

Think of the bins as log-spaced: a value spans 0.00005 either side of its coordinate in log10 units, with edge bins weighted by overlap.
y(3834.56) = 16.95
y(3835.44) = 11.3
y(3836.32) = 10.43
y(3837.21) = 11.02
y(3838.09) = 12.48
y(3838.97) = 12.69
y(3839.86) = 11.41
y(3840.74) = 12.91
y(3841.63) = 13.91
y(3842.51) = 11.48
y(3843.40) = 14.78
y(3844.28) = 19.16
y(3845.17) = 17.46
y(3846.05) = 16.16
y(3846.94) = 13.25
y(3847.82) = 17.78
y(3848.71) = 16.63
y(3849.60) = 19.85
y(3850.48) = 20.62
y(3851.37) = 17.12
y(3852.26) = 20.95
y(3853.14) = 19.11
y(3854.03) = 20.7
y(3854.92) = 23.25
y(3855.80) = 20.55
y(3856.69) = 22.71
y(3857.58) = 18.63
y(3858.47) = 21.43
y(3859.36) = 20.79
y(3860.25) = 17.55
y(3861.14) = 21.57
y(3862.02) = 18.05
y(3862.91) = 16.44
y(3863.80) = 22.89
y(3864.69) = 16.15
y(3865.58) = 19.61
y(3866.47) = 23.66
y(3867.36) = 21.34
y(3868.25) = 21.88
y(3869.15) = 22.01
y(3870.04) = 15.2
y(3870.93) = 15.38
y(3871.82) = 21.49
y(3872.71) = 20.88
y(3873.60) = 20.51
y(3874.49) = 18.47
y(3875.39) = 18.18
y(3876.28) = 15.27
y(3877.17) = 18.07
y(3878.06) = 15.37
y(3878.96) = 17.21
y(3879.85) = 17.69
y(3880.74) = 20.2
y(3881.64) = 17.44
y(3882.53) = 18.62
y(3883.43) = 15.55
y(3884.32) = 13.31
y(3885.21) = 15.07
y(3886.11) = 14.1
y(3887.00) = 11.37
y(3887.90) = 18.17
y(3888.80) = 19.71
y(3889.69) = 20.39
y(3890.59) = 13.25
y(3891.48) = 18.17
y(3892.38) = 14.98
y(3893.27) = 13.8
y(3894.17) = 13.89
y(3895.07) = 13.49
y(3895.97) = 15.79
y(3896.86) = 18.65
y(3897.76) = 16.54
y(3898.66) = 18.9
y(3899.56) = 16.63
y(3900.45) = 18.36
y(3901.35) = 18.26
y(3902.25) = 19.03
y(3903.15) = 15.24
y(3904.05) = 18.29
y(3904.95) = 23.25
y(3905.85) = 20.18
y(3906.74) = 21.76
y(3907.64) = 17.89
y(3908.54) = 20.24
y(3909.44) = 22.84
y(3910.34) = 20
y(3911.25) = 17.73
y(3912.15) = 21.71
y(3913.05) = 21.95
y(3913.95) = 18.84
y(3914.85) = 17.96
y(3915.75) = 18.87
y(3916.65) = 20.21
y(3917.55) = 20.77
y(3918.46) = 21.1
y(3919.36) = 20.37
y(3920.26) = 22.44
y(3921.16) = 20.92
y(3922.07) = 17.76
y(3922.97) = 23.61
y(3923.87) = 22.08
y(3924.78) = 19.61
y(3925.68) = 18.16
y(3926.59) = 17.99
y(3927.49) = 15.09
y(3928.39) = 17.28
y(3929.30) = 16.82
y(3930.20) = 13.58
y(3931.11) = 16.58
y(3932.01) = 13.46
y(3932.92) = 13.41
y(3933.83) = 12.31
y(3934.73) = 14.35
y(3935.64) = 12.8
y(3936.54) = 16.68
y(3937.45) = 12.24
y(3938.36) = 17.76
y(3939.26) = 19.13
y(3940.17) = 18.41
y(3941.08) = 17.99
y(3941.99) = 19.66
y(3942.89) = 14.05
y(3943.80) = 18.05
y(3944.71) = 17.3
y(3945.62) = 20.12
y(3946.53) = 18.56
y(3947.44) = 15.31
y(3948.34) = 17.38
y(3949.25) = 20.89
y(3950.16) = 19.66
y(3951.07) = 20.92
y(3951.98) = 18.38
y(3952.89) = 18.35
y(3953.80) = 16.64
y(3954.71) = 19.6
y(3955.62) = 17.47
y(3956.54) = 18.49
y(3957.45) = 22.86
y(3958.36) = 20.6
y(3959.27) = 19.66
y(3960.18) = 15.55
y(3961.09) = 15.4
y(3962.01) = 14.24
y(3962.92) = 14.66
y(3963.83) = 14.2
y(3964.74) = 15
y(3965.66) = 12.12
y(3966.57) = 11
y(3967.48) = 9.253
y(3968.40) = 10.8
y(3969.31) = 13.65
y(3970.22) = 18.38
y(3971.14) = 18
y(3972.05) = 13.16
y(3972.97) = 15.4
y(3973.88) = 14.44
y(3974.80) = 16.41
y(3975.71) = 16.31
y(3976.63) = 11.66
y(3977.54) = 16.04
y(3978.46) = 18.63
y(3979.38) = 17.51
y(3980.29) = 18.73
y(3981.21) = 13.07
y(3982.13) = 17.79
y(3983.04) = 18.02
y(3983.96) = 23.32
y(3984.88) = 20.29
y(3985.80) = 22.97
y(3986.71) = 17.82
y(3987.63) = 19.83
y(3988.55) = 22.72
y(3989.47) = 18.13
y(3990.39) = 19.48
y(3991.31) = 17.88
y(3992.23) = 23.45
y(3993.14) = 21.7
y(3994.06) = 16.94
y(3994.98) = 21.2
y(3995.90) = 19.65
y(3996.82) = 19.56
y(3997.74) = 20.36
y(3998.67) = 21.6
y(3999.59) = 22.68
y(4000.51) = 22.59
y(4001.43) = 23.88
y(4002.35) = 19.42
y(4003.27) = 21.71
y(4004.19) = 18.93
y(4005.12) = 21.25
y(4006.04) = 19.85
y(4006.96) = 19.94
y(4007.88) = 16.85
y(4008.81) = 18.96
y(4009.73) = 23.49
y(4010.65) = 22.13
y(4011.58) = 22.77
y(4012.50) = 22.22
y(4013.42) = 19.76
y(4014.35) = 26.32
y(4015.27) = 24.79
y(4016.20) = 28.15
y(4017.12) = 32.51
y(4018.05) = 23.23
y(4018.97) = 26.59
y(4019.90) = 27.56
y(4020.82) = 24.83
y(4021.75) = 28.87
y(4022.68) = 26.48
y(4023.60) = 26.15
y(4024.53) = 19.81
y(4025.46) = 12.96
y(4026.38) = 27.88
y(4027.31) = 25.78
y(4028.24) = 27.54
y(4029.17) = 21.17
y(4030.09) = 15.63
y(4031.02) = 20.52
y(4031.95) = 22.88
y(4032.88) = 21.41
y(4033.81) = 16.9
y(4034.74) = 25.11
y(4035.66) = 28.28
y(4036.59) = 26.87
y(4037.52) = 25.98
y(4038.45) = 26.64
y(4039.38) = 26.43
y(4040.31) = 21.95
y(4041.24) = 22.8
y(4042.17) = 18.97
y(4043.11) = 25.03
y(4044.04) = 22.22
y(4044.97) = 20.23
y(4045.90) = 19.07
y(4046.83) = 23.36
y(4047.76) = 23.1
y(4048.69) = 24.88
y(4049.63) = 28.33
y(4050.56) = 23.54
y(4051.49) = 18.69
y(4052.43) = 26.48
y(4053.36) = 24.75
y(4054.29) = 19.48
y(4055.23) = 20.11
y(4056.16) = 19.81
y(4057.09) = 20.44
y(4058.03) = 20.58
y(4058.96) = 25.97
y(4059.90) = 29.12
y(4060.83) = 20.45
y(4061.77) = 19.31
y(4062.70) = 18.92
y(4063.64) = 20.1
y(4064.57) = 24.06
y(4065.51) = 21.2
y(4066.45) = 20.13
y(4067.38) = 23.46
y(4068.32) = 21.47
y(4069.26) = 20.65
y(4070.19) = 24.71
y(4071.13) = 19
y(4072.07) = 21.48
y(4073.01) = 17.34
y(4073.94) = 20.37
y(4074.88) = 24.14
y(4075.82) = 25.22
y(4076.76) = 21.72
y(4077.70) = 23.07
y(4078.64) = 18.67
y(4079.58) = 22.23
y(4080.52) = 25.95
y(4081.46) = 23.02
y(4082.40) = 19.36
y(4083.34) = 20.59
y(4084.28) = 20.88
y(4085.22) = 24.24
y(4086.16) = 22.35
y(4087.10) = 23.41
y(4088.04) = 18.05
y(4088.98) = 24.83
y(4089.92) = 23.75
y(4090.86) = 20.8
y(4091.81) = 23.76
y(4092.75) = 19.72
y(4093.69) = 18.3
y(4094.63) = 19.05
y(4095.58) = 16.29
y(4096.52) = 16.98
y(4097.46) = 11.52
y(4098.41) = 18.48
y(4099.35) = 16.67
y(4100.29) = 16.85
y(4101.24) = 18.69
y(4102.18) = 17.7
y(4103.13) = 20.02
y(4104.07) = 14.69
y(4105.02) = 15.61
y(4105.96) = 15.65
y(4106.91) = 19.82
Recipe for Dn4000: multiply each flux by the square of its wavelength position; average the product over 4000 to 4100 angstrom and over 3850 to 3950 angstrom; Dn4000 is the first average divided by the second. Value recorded 1.3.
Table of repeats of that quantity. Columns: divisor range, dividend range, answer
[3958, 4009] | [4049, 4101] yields 1.24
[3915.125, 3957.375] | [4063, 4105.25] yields 1.23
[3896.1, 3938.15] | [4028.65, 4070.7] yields 1.31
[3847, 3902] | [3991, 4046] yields 1.34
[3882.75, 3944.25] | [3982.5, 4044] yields 1.34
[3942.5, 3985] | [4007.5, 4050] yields 1.46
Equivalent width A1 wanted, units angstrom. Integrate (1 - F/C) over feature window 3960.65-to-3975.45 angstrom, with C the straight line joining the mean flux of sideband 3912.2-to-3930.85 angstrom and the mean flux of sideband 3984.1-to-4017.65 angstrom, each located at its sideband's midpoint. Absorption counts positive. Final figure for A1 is 4.6 angstrom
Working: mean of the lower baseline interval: 19.3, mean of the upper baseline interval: 21.5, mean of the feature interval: 14.2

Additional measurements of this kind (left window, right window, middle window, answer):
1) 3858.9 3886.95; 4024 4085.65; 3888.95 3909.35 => 1.26 angstrom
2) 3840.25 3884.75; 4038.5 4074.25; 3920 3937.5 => 2.44 angstrom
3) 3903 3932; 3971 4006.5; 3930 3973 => 6.42 angstrom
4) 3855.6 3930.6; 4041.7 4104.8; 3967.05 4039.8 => -2.56 angstrom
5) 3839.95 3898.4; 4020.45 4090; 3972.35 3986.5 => 2.24 angstrom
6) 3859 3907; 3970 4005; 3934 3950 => 1.25 angstrom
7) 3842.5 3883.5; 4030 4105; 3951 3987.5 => 6.40 angstrom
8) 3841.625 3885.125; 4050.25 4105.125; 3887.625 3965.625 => 5.34 angstrom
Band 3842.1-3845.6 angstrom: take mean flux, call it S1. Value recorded 15.7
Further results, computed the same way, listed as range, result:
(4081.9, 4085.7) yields 21.3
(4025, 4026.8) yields 20.3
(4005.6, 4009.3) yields 18.9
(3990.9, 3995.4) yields 20.3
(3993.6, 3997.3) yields 19.3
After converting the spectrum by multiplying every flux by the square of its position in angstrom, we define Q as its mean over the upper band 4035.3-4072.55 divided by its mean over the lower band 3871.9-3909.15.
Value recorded 1.41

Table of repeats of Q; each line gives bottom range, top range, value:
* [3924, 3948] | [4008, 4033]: 1.50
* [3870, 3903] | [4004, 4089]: 1.45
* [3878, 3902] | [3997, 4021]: 1.46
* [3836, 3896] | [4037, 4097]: 1.40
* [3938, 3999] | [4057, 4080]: 1.30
